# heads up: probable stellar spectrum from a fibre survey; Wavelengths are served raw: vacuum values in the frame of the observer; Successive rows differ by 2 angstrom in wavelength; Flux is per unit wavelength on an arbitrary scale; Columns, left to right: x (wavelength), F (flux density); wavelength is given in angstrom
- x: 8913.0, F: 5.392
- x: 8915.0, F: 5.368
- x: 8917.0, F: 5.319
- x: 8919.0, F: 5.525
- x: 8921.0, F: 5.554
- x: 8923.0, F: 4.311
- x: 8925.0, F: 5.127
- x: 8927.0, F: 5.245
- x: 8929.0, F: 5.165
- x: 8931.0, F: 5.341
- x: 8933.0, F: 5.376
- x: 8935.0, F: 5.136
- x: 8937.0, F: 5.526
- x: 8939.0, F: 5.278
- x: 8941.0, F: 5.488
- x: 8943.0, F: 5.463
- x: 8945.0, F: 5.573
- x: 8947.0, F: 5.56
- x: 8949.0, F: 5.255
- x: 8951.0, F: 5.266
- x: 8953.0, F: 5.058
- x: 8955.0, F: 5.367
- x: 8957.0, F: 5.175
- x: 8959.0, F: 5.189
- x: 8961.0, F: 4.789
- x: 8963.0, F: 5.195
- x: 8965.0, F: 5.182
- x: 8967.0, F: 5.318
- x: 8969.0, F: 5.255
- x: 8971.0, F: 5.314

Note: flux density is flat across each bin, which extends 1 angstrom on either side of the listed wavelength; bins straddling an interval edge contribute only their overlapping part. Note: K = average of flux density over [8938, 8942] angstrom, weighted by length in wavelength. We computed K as 5.38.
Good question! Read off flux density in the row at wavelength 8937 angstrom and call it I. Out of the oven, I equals 5.526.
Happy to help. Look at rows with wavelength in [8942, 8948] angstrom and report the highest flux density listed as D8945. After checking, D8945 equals 5.573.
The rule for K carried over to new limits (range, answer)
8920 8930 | 5.08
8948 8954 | 5.19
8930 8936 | 5.28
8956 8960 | 5.18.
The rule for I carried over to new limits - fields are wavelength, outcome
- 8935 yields 5.136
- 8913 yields 5.392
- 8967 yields 5.318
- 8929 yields 5.165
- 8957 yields 5.175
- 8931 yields 5.341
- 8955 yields 5.367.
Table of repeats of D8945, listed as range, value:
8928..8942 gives 5.526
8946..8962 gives 5.56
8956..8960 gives 5.189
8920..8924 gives 5.554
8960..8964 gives 5.195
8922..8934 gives 5.376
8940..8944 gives 5.488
